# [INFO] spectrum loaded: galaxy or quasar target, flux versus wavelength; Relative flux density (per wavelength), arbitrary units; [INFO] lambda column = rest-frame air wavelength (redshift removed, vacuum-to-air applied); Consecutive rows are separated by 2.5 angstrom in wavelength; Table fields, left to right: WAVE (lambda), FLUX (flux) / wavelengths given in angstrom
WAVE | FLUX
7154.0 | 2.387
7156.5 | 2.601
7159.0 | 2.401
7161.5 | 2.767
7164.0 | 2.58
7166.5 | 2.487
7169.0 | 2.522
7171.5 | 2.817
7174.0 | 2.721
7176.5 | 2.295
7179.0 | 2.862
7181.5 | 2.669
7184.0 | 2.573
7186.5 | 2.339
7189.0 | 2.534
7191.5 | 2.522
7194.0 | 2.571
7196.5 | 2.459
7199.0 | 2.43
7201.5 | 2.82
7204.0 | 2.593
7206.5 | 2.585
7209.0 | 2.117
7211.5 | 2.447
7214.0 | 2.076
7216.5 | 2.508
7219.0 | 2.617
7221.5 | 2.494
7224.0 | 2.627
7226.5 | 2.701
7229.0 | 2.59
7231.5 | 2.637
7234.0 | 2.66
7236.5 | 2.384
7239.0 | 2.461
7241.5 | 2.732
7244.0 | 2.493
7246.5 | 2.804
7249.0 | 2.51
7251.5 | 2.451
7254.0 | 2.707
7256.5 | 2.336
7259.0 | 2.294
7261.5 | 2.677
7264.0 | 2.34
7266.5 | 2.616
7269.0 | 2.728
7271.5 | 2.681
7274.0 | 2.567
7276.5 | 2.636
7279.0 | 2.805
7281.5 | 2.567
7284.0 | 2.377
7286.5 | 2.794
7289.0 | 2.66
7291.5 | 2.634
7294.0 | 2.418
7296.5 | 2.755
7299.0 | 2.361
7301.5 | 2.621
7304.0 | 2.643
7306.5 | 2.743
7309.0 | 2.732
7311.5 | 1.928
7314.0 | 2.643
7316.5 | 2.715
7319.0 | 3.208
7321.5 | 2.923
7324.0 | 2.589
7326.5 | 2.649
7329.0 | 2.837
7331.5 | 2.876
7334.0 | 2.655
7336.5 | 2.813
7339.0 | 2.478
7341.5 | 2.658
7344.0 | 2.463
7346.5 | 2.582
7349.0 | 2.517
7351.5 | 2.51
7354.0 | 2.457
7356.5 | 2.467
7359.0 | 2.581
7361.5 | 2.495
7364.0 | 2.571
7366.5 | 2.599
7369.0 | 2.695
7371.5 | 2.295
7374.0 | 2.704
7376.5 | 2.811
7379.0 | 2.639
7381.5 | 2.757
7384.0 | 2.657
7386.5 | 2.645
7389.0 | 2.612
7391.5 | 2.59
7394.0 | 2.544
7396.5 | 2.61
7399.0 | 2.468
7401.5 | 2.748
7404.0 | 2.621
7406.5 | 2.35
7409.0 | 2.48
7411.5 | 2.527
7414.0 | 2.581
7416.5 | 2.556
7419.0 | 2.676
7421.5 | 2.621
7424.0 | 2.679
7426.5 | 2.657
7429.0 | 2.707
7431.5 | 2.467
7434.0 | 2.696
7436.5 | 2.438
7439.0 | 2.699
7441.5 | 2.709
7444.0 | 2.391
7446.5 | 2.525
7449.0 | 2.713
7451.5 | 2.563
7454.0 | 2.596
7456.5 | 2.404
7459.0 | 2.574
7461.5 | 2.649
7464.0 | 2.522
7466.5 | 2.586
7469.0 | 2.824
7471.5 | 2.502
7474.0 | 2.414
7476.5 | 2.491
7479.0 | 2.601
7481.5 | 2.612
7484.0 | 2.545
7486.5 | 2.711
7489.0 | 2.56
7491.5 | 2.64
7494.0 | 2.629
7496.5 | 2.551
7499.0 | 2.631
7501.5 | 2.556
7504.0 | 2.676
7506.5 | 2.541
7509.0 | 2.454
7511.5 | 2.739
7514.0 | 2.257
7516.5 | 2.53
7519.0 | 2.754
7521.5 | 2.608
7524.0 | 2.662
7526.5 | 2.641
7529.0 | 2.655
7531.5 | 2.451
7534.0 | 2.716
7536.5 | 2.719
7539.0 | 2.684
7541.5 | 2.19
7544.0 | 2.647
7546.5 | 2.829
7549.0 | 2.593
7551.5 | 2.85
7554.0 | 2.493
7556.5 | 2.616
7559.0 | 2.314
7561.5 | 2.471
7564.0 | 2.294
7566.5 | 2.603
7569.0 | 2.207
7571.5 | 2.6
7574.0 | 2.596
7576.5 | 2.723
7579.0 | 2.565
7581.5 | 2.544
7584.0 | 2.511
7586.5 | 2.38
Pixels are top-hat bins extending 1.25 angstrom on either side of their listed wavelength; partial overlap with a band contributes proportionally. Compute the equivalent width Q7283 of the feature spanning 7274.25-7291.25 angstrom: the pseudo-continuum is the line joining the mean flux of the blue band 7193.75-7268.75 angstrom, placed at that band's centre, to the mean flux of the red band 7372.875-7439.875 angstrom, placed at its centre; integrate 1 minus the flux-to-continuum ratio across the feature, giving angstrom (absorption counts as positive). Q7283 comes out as -0.6 angstrom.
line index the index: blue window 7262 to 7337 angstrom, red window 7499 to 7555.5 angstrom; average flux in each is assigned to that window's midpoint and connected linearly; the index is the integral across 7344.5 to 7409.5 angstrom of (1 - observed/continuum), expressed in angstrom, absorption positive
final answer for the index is 1.4 angstrom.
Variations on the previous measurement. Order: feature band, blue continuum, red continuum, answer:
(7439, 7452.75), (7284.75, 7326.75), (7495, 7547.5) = 0.11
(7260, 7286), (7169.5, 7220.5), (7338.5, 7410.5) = -0.56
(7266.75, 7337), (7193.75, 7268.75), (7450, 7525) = -3.30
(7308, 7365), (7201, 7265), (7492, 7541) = -1.65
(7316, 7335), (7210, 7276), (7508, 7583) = -1.96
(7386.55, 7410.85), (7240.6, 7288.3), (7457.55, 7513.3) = 0.23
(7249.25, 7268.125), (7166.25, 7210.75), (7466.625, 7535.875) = 0.48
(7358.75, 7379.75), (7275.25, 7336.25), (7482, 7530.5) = 0.32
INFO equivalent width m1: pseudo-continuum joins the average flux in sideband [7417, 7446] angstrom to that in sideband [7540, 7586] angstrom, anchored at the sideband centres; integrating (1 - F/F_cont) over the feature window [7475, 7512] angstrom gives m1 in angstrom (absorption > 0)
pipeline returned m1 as -0.26 angstrom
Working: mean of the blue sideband 2.61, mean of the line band 2.59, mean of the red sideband 2.53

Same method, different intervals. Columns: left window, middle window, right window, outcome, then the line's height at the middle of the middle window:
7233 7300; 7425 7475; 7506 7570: -0.4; 2.56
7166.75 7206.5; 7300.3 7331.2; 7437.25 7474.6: -1.3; 2.58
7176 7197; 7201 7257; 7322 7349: 1.0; 2.58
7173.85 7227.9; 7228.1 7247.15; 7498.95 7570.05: -0.5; 2.53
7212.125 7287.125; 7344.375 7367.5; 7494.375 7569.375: 0.3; 2.56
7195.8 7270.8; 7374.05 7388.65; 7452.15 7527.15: -0.8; 2.56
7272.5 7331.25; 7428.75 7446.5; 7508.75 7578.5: 0.2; 2.6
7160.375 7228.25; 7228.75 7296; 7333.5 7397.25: -0.4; 2.56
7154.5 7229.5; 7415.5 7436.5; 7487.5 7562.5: -0.4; 2.58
